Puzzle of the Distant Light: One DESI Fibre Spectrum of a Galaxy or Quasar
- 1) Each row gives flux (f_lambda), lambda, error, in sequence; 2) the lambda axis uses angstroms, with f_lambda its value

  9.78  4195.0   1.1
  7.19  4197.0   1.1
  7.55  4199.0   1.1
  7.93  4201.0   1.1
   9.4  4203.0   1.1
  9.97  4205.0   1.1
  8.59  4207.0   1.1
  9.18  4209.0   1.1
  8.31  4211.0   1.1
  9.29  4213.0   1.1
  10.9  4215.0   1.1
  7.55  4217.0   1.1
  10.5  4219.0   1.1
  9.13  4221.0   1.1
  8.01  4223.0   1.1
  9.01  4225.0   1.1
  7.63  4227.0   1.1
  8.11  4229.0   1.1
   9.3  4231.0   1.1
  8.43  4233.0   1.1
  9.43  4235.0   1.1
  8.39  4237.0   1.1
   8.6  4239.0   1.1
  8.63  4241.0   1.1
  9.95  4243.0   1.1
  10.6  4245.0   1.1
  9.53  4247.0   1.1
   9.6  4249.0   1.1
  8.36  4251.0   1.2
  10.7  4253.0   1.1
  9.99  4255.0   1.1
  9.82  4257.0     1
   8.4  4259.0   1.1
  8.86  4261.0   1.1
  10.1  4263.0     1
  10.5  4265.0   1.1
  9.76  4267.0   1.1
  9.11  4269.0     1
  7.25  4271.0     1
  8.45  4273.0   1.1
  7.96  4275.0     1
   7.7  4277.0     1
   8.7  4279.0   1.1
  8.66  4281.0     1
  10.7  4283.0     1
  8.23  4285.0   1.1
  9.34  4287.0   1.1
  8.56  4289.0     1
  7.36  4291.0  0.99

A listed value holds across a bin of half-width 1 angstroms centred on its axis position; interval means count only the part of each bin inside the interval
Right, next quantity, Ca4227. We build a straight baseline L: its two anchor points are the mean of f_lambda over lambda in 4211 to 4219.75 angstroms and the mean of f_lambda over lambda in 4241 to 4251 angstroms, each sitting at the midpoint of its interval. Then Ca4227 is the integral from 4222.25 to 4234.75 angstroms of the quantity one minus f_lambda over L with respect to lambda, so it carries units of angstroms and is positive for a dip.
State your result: 1.3 angstroms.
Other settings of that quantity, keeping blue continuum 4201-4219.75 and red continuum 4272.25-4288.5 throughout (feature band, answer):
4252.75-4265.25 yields -1.1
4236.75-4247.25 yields -0.4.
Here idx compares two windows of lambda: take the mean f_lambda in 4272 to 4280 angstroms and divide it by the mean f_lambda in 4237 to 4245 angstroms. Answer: 0.9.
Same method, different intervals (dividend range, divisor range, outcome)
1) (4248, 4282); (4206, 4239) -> 1.02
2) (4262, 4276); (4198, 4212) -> 1.04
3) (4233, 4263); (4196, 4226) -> 1.06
